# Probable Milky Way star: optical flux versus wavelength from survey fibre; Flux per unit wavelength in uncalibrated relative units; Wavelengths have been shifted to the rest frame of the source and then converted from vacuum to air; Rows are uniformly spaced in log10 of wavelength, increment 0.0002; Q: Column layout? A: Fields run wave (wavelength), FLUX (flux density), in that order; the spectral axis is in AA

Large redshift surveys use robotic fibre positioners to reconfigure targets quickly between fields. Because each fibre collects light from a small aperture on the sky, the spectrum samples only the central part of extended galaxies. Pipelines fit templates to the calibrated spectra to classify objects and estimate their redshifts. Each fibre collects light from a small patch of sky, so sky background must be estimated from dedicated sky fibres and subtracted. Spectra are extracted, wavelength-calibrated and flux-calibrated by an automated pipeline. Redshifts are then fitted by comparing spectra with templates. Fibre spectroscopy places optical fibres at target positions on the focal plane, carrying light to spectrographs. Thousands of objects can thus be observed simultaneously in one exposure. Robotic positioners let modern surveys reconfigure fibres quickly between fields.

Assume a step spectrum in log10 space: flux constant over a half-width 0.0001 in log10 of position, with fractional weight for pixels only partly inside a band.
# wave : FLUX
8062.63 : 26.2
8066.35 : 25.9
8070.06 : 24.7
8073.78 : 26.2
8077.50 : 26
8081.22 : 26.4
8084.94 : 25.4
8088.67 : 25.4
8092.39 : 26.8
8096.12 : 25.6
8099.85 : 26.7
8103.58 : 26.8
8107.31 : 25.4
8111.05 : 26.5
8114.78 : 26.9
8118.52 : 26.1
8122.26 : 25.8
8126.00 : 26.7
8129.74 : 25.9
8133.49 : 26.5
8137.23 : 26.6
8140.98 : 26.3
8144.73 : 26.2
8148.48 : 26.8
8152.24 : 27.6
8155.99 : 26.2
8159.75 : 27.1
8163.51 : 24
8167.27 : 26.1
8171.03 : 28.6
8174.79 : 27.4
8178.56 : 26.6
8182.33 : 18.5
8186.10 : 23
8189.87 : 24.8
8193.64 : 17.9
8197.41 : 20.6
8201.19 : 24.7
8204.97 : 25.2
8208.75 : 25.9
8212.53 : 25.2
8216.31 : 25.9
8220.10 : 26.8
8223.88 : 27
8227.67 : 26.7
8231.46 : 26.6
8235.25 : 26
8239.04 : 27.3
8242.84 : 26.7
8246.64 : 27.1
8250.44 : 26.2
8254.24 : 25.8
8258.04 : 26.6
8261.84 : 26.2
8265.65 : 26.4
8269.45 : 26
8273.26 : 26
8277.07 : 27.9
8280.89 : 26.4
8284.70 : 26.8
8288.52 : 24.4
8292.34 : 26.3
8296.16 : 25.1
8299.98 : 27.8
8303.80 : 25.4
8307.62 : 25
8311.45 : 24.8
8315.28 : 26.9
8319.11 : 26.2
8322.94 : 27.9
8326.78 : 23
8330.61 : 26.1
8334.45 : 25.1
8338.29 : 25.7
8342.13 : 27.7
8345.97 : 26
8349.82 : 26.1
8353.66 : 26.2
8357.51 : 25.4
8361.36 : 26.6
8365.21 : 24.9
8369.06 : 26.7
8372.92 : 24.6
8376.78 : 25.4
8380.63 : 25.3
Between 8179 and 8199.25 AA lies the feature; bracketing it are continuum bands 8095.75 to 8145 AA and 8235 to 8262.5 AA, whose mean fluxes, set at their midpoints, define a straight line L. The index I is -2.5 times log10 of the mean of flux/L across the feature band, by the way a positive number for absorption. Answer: 0.23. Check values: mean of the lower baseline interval 26.3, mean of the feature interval 21.4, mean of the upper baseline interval 26.5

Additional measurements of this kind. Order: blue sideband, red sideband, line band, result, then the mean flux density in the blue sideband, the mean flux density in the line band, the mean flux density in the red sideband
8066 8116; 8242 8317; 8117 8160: -0.02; 26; 26.5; 26.2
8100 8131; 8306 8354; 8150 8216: 0.06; 26.3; 24.7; 25.9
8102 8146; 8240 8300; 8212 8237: 0.00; 26.3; 26.4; 26.3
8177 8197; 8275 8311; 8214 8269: -0.10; 22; 26.5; 26.1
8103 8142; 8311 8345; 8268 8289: -0.01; 26.3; 26.4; 26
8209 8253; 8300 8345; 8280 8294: 0.01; 26.5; 25.9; 25.9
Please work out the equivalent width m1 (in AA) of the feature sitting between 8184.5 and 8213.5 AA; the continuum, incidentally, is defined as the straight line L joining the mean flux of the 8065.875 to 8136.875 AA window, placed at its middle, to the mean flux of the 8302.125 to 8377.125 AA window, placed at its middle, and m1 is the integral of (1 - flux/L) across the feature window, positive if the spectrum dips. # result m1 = 2.92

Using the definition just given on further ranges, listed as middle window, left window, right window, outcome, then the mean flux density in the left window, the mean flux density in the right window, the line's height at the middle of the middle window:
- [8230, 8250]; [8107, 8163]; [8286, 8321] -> -0.5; 26.4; 25.8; 26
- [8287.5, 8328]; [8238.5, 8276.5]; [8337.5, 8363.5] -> 0.9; 26.4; 26.3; 26.3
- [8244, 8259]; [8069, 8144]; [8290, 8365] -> -0.2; 26.2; 25.9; 26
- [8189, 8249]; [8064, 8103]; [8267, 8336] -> 1.5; 25.9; 26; 26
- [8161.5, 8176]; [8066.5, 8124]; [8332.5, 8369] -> -0.3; 26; 26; 26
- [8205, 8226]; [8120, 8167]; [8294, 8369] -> 0.1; 26.3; 25.9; 26.2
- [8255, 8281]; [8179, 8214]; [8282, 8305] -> -1.3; 23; 26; 25.2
